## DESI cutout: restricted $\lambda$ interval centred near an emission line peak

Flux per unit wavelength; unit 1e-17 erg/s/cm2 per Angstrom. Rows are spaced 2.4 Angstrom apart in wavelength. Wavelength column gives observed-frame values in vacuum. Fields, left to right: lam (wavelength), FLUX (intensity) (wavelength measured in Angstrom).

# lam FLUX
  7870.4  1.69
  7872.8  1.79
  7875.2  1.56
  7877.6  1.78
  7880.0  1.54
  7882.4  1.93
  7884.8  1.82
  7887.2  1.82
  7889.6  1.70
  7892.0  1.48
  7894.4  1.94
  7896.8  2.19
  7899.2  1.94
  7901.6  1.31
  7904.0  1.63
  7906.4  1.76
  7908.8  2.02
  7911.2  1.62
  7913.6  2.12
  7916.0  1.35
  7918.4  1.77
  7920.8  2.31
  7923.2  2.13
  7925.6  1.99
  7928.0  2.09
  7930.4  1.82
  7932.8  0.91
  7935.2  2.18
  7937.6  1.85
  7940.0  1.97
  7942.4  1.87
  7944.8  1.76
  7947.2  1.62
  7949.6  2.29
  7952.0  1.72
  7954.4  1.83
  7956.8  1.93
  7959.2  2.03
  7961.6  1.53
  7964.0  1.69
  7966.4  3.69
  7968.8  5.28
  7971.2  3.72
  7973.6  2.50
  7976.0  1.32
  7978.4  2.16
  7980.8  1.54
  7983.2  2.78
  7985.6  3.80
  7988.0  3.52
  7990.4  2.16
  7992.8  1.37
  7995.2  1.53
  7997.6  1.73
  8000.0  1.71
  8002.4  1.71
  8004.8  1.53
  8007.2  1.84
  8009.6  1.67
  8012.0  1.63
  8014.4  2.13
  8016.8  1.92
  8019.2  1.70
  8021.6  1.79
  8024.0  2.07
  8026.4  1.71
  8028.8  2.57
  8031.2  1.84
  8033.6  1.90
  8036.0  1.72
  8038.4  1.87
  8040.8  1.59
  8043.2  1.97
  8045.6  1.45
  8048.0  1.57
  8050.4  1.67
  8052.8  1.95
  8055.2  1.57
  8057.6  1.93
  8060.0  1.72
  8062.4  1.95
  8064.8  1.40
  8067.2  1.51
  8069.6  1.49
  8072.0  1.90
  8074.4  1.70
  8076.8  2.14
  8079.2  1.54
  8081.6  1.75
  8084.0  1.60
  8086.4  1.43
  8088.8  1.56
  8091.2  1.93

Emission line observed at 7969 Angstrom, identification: [S II]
